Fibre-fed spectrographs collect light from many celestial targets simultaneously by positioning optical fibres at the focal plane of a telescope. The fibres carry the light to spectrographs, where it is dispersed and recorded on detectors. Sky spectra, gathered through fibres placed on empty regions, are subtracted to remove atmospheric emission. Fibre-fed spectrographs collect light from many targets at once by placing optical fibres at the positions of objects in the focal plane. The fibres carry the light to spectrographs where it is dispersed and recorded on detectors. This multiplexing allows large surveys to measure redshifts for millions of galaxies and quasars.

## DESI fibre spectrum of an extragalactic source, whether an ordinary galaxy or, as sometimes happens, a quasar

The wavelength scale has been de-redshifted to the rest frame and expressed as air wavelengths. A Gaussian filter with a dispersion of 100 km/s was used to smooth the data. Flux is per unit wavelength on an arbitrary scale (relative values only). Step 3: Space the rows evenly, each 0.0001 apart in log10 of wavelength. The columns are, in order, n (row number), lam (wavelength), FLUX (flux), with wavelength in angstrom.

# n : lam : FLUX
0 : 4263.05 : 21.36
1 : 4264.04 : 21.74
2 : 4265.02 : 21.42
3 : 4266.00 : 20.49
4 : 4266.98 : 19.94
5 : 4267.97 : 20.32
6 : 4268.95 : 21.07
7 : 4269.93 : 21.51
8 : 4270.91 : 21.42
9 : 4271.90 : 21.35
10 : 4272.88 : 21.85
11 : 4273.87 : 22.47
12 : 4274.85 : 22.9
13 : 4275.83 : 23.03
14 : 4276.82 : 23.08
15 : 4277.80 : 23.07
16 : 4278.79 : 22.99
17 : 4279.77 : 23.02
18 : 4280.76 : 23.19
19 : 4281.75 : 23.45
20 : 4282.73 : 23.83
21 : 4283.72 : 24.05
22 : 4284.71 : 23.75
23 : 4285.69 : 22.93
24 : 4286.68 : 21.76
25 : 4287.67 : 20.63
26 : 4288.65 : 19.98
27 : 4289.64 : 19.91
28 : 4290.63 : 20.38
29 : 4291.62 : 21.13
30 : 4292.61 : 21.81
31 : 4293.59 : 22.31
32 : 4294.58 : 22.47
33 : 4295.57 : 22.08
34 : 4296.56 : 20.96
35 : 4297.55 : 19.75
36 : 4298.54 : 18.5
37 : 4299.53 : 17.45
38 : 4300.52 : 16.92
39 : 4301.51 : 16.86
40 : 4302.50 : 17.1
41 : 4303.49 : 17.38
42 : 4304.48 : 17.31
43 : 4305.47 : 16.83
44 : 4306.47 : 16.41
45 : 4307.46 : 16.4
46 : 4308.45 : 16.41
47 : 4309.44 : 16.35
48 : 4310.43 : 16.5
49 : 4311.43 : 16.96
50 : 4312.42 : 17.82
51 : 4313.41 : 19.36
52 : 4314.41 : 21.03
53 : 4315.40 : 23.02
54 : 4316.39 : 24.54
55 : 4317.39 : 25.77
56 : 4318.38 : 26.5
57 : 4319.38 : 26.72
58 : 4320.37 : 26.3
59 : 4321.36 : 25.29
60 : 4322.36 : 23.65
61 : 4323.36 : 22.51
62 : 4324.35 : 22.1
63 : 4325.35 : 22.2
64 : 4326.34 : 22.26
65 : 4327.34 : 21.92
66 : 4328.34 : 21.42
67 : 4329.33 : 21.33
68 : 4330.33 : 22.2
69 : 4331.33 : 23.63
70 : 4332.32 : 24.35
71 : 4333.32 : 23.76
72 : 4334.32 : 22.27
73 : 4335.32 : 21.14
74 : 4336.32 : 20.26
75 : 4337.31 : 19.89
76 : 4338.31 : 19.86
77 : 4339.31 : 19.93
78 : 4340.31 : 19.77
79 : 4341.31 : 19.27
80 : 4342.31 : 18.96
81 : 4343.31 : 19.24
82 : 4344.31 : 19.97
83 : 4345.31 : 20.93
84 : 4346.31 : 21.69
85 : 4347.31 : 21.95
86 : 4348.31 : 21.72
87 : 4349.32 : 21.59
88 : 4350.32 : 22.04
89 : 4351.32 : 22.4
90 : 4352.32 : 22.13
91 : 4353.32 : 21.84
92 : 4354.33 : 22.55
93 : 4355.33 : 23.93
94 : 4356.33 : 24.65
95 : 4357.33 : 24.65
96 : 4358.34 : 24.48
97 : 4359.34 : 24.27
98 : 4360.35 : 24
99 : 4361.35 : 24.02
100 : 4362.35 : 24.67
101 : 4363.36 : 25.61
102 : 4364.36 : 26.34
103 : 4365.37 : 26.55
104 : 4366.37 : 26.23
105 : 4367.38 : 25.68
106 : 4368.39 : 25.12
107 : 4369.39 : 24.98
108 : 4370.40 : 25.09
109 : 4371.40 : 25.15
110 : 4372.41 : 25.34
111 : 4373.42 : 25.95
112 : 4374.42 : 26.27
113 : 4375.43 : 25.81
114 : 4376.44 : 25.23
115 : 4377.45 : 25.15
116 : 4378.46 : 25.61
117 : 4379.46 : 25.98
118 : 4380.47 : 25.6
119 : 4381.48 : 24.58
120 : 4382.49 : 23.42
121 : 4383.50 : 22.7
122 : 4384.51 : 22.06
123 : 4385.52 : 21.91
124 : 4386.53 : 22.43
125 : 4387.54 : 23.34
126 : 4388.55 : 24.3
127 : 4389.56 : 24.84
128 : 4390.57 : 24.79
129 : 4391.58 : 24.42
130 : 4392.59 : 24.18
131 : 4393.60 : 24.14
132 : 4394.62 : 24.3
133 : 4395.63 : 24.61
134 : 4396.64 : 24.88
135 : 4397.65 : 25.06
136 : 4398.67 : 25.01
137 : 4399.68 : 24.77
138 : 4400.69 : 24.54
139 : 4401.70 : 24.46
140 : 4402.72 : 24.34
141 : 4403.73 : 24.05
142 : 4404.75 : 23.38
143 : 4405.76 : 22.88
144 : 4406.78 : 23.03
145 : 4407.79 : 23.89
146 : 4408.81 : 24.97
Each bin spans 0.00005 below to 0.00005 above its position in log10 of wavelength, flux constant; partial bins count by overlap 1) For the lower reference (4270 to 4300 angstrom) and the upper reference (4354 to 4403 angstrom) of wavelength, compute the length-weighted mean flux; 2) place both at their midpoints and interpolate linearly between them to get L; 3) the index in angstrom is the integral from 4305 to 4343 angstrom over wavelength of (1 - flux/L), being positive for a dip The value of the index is 3.1 angstrom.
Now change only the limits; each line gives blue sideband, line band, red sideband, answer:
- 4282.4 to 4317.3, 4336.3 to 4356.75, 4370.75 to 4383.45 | 1.7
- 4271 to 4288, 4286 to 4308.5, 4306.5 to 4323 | 2.9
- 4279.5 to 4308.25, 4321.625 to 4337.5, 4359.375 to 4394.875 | -0.1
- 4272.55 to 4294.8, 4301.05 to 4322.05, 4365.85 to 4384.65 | 2.8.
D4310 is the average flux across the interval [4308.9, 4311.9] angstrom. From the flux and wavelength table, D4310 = 16.6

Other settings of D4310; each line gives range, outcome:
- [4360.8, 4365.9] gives 25.5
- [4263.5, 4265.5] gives 21.5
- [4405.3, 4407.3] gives 23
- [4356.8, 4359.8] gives 24.5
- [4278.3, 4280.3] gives 23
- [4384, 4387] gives 22.1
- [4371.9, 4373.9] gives 25.6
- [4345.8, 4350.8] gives 21.8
